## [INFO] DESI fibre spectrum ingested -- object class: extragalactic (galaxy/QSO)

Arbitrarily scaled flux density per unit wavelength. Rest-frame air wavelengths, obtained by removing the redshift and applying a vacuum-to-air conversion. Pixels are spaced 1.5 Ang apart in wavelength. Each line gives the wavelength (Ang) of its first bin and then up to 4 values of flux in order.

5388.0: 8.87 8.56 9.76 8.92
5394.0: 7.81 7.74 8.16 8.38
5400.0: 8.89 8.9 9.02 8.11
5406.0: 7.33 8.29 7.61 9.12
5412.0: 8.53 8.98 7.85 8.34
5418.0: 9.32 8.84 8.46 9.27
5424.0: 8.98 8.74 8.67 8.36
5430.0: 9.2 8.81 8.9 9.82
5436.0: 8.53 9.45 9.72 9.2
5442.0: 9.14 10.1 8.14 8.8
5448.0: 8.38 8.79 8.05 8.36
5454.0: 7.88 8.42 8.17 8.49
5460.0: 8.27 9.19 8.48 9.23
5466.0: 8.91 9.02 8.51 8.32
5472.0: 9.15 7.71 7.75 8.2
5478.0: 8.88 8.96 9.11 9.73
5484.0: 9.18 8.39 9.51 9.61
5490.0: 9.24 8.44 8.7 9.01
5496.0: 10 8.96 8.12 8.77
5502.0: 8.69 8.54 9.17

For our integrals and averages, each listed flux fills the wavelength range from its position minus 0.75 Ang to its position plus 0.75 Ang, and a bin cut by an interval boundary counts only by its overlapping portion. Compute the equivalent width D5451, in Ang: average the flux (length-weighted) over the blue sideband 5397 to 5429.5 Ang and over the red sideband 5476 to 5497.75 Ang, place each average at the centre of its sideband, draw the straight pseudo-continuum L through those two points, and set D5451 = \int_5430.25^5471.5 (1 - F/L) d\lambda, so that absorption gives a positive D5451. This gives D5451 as 0.16 Ang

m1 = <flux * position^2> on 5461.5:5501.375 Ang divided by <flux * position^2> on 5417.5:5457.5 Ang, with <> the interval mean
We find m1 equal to 1.02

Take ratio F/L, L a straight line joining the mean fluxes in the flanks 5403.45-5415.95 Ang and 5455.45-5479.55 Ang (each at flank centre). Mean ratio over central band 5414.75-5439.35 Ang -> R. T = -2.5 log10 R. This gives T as -0.07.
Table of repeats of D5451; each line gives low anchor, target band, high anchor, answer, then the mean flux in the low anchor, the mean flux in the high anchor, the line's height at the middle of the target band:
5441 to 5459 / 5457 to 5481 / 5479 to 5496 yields 0.65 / 8.57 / 9.12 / 8.85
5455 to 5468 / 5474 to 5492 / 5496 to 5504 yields -0.38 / 8.69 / 8.75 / 8.72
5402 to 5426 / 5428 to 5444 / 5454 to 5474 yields -1.18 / 8.55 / 8.59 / 8.57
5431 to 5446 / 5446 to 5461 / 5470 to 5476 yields 0.68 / 9.18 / 8.23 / 8.77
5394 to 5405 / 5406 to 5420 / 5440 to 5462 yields 0.00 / 8.42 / 8.61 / 8.47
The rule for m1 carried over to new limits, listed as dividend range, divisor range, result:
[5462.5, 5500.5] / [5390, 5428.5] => 1.06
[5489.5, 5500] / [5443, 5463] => 1.06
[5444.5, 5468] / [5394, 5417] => 1.04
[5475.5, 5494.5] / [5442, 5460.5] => 1.07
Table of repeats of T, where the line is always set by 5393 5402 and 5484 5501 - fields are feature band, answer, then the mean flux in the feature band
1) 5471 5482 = 0.039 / 8.56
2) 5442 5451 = -0.017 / 8.8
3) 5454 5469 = 0.016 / 8.64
